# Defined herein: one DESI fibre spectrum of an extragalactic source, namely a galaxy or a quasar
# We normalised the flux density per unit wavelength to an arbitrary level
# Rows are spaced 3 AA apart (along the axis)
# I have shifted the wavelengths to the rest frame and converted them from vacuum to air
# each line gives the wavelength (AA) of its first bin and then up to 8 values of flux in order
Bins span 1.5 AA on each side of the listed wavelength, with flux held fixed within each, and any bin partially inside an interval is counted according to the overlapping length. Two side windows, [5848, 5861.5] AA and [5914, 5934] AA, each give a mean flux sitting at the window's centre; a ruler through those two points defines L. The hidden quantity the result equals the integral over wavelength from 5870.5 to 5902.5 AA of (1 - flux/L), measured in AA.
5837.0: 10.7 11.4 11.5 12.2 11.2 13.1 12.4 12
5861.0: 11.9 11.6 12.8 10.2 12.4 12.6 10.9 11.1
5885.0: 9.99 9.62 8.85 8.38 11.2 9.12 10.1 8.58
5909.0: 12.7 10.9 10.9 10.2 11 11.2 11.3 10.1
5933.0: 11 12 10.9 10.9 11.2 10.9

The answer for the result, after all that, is 3.2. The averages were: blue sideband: 12.2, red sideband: 10.8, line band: 10.4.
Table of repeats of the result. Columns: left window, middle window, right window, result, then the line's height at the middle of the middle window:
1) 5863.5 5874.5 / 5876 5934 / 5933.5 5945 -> 5.36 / 11.5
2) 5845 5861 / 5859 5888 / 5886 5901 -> -1.67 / 10.8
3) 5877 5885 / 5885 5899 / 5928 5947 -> 1.77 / 10.9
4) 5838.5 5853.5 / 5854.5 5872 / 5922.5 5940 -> -0.12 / 11.7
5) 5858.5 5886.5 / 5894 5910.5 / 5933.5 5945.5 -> 1.78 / 11.4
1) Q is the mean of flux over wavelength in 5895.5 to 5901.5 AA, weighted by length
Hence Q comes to 10.2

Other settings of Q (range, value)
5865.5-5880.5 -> 11.8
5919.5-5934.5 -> 10.9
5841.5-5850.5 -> 11.6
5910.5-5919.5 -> 10.7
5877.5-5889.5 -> 10.4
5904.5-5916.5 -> 10.8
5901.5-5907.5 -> 9.34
